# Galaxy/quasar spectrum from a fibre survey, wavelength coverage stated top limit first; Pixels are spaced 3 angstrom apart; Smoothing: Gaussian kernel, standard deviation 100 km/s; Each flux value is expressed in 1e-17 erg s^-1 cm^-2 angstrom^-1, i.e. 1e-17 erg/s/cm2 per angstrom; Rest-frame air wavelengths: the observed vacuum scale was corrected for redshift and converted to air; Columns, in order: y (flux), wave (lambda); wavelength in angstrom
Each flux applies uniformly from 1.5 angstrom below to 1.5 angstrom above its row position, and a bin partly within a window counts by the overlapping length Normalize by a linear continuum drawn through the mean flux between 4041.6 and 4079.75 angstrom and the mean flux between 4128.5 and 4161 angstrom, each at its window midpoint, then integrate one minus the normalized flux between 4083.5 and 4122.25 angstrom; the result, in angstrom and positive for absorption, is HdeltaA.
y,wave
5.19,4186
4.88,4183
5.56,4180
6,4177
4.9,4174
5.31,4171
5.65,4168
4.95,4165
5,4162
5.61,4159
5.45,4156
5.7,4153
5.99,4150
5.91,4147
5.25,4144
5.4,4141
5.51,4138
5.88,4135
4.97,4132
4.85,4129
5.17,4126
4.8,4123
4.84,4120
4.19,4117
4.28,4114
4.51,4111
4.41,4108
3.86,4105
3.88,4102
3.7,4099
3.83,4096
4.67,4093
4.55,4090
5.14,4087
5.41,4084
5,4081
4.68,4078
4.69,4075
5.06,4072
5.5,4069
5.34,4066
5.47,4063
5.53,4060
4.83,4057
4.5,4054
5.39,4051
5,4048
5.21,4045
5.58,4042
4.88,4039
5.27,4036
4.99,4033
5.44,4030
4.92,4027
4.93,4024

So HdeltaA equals 6.8 angstrom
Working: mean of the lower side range 5.12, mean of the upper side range 5.51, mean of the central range 4.39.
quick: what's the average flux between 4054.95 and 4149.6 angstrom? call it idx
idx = 4.89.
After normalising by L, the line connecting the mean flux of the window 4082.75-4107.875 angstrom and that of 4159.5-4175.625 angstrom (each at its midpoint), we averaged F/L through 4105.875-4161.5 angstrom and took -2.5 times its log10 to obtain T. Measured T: -0.07 mag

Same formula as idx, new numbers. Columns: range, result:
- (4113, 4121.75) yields 4.46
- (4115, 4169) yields 5.27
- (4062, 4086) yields 5.14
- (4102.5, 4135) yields 4.63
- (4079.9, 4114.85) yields 4.43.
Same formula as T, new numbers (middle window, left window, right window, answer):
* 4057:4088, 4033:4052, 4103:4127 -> -0.057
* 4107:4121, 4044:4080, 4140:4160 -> 0.216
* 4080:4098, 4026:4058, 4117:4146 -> 0.087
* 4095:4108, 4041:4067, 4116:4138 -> 0.290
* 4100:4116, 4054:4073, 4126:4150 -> 0.269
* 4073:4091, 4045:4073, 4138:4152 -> 0.080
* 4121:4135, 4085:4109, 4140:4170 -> -0.025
